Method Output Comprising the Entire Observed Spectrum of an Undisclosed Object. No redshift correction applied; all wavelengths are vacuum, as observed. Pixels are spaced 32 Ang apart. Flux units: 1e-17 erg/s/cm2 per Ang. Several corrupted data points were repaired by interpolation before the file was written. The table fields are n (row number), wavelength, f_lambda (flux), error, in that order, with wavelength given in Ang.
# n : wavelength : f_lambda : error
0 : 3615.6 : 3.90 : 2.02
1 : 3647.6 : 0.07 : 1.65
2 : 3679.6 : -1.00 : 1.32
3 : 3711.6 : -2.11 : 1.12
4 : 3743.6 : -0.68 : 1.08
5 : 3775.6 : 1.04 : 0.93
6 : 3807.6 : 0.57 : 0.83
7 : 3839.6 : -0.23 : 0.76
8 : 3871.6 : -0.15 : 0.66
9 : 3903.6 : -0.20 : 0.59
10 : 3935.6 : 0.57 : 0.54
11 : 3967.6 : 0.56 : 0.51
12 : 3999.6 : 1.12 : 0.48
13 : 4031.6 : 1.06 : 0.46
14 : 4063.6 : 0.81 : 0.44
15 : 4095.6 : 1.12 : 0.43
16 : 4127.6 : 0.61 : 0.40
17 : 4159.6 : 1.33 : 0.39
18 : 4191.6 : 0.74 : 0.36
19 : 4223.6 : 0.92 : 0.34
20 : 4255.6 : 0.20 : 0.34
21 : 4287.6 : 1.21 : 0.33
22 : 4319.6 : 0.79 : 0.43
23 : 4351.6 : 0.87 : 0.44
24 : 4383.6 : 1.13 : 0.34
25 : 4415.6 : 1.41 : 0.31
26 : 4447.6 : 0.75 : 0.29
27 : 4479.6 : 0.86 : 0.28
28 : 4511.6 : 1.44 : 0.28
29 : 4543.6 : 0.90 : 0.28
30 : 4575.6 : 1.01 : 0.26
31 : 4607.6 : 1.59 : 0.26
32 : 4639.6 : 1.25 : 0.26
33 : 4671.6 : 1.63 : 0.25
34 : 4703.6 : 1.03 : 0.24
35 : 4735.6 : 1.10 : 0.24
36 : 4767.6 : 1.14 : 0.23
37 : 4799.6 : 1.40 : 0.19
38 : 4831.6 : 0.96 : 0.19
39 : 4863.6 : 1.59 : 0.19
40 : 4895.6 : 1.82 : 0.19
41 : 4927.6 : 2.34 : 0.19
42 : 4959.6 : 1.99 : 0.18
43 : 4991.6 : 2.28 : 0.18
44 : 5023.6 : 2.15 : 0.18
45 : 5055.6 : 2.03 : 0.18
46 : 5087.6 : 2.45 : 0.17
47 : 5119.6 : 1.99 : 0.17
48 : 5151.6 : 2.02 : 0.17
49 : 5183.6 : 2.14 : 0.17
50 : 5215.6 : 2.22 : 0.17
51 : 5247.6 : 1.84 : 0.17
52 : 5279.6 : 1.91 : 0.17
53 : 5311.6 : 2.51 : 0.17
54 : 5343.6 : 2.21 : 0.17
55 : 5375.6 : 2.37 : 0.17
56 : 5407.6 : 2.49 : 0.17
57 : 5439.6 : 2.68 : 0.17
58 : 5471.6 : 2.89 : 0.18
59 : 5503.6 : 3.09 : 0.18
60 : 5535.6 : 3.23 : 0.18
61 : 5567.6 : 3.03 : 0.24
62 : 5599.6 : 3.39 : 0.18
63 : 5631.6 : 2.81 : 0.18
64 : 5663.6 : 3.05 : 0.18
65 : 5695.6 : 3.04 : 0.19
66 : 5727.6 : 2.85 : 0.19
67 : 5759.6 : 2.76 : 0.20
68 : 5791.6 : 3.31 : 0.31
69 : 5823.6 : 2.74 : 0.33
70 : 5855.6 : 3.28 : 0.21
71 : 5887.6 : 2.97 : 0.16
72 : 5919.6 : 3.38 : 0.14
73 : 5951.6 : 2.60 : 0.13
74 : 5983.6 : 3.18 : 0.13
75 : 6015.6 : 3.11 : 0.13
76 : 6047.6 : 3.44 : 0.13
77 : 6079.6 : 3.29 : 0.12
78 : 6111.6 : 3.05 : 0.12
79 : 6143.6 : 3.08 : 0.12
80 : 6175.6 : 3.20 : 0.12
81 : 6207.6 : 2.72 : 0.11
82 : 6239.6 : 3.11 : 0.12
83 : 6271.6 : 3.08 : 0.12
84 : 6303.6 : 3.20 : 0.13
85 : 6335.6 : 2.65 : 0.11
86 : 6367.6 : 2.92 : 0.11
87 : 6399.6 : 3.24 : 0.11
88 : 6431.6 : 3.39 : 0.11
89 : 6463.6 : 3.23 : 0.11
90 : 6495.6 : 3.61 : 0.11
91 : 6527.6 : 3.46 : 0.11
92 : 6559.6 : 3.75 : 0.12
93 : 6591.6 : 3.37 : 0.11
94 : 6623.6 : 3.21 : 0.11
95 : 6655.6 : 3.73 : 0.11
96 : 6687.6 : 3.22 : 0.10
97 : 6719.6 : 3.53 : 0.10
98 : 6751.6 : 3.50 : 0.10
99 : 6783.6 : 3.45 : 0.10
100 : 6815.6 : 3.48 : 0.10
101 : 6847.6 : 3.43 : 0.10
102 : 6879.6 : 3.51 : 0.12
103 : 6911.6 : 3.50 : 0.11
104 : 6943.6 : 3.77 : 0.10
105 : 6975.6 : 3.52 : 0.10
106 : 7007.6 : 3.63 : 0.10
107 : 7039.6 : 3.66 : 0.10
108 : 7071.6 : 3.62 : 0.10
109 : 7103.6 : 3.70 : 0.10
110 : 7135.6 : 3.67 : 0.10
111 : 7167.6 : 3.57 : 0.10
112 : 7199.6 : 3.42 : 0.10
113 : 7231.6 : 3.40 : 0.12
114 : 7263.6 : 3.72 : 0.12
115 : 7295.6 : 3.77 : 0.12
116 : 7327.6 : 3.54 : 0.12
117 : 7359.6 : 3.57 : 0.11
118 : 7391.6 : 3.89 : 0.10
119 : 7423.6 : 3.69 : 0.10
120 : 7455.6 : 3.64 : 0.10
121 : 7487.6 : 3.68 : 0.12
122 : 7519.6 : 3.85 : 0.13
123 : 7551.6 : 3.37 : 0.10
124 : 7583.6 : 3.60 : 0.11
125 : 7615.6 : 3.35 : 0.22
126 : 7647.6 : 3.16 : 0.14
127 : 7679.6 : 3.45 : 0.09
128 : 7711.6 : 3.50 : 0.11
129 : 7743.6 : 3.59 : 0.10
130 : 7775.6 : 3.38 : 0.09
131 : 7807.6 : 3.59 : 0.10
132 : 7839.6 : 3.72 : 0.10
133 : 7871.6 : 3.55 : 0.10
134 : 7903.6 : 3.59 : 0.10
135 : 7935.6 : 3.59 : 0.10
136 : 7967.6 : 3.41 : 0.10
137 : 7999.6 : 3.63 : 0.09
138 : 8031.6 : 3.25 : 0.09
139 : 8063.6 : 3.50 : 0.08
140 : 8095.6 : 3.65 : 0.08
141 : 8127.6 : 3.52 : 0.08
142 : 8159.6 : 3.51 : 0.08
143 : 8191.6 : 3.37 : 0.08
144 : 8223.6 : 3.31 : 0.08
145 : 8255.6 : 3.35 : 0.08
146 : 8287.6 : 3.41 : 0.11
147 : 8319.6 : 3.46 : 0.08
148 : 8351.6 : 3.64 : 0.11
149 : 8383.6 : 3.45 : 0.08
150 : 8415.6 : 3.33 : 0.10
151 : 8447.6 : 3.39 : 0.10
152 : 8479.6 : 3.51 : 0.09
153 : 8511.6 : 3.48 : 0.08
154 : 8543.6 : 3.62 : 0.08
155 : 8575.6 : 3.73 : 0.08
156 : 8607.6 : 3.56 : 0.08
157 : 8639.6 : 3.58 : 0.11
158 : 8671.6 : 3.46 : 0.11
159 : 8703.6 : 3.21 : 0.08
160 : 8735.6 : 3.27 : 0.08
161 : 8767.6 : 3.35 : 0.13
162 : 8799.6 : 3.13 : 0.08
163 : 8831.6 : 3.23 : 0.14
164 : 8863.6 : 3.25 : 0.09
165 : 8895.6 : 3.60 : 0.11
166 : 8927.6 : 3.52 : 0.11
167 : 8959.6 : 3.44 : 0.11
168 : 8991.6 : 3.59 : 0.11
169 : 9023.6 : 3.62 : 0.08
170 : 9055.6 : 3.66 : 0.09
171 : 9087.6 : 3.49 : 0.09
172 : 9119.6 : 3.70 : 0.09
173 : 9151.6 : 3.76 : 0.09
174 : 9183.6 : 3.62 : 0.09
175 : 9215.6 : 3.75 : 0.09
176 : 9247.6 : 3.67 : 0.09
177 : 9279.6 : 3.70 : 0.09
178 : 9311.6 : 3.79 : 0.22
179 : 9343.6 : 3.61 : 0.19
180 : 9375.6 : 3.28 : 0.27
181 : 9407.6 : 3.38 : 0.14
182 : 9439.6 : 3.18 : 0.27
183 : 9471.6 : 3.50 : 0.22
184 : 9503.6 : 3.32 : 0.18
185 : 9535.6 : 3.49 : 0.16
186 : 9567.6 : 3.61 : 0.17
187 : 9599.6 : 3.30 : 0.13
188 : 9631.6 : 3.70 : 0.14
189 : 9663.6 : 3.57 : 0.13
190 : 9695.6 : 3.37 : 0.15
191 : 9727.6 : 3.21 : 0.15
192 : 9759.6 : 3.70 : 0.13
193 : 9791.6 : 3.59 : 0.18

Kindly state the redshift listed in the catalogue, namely 0.224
